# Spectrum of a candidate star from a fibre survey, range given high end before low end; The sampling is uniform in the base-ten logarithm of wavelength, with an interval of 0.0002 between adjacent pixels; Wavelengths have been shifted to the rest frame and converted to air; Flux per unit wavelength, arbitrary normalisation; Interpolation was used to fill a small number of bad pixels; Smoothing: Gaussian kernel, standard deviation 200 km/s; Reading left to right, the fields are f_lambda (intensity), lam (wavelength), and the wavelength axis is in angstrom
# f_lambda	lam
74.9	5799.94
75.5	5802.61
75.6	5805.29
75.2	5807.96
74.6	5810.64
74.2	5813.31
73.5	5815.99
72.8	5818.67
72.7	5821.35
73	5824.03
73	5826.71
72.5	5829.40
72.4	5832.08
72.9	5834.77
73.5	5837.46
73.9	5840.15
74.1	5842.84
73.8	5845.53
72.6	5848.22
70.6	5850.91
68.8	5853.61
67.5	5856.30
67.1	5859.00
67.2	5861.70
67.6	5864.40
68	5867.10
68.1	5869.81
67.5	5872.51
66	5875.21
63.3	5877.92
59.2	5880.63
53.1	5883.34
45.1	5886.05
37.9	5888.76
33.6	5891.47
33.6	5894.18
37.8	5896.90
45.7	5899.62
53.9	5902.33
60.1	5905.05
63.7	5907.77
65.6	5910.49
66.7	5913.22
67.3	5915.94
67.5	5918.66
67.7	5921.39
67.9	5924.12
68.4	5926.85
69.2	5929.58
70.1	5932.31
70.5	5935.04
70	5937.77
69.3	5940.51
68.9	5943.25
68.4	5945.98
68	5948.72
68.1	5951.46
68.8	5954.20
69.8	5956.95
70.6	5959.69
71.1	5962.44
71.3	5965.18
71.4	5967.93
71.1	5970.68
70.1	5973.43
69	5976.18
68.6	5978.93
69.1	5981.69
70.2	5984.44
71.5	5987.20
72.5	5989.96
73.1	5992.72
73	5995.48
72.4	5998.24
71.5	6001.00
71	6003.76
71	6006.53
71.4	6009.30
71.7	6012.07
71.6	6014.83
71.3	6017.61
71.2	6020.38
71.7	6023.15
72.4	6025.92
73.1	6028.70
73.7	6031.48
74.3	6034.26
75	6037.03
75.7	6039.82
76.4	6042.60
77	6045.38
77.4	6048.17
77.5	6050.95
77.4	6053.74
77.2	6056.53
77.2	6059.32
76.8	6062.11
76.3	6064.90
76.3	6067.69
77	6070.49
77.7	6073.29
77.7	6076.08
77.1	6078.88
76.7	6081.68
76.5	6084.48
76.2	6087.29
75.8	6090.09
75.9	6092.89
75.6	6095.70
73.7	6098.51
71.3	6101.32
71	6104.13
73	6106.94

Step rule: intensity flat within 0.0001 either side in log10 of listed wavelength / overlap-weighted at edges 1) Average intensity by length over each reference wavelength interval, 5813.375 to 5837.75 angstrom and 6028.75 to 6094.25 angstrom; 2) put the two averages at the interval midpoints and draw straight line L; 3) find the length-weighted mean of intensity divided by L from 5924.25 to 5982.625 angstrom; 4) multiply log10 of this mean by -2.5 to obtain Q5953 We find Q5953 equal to 0.08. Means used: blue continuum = 72.9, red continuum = 76.4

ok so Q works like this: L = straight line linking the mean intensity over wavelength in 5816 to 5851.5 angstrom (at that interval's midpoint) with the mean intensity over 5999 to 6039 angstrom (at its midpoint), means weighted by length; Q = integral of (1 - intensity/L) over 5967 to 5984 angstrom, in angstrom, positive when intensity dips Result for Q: 0.6 angstrom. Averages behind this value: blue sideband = 73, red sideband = 72.3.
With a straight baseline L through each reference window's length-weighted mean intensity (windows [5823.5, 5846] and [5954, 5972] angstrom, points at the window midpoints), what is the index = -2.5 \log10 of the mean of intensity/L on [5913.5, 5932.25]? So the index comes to 0.05 mag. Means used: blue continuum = 73.2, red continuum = 70.7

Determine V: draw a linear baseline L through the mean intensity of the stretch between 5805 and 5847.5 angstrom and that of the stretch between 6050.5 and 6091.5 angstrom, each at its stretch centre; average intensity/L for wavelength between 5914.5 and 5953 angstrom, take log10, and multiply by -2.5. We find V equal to 0.10 mag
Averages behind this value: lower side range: 73.5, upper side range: 76.9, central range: 68.7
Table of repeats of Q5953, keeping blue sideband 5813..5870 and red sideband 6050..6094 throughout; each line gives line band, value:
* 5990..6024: 0.05 mag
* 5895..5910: 0.36 mag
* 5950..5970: 0.06 mag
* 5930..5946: 0.06 mag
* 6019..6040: 0.04 mag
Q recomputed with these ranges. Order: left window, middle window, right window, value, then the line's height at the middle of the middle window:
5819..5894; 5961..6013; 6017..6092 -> 0.8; 72.2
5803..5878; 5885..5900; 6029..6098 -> 7.1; 72.5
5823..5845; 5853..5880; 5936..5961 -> 1.9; 72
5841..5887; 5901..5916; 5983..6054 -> 1.2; 68.2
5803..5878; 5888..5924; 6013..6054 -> 8.8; 72.3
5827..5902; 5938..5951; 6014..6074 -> -0.2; 67.9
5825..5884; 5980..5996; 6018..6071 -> 0.4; 73.5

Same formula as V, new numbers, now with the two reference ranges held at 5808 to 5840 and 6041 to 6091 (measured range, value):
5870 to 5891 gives 0.309 mag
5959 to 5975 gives 0.067 mag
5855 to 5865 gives 0.100 mag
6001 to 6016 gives 0.069 mag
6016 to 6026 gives 0.069 mag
